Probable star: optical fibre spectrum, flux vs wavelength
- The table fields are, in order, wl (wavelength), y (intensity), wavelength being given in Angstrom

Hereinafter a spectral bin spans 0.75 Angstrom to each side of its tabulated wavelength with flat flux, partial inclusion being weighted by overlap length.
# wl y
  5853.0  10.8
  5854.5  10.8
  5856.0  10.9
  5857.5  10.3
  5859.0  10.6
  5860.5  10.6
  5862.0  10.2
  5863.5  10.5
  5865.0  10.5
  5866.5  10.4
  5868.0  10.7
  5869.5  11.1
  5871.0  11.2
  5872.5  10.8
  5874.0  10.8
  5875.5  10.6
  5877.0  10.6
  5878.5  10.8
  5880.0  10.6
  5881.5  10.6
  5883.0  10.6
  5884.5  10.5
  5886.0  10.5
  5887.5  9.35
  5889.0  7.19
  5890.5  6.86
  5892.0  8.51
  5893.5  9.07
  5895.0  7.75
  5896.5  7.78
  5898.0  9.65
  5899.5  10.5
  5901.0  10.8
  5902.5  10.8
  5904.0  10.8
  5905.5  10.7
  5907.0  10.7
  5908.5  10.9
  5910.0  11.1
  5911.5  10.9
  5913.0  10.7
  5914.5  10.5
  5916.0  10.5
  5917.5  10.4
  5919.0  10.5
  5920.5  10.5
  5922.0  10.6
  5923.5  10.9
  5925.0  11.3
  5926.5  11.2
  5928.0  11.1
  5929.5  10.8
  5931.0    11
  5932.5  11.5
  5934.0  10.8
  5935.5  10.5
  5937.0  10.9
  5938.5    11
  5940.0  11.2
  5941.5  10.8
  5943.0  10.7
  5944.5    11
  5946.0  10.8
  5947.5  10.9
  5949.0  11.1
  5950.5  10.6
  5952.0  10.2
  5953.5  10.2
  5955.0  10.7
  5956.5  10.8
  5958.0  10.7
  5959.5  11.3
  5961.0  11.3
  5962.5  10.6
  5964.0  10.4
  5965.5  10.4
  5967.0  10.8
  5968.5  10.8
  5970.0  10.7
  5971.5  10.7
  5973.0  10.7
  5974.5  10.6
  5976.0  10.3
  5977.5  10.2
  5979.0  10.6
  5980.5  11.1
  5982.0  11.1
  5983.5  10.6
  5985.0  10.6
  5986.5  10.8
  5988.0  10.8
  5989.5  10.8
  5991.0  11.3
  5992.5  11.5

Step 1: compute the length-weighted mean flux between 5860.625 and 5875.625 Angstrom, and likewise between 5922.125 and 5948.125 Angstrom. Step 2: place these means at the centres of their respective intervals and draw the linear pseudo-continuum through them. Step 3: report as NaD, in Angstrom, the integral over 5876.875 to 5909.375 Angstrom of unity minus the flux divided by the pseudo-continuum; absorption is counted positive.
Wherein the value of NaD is 3.00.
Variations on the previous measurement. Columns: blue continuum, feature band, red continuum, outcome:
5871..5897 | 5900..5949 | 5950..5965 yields -3.01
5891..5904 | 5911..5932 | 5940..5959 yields -1.62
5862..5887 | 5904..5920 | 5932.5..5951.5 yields 0.12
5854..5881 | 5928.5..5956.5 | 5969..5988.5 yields -0.38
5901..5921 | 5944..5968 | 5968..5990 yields -0.09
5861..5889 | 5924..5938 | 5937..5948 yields -0.22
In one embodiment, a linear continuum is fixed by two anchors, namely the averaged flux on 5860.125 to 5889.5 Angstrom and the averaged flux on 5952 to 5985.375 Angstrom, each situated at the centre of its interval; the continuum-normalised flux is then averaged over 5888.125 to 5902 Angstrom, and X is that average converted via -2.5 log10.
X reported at 0.200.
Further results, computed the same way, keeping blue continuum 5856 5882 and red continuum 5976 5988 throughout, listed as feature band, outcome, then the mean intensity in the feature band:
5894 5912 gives 0.051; 10.2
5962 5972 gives 0.006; 10.6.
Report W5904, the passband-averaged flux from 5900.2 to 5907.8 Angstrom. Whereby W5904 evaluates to 10.8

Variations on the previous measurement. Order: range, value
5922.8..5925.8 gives 11.1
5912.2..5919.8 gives 10.5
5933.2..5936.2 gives 10.7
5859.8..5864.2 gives 10.4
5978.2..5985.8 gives 10.8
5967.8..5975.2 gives 10.7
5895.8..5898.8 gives 8.76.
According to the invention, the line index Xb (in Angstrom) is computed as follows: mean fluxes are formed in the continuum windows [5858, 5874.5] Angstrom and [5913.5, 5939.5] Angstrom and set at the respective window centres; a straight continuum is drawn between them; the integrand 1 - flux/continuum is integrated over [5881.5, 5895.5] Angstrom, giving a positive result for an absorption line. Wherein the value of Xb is 2.2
